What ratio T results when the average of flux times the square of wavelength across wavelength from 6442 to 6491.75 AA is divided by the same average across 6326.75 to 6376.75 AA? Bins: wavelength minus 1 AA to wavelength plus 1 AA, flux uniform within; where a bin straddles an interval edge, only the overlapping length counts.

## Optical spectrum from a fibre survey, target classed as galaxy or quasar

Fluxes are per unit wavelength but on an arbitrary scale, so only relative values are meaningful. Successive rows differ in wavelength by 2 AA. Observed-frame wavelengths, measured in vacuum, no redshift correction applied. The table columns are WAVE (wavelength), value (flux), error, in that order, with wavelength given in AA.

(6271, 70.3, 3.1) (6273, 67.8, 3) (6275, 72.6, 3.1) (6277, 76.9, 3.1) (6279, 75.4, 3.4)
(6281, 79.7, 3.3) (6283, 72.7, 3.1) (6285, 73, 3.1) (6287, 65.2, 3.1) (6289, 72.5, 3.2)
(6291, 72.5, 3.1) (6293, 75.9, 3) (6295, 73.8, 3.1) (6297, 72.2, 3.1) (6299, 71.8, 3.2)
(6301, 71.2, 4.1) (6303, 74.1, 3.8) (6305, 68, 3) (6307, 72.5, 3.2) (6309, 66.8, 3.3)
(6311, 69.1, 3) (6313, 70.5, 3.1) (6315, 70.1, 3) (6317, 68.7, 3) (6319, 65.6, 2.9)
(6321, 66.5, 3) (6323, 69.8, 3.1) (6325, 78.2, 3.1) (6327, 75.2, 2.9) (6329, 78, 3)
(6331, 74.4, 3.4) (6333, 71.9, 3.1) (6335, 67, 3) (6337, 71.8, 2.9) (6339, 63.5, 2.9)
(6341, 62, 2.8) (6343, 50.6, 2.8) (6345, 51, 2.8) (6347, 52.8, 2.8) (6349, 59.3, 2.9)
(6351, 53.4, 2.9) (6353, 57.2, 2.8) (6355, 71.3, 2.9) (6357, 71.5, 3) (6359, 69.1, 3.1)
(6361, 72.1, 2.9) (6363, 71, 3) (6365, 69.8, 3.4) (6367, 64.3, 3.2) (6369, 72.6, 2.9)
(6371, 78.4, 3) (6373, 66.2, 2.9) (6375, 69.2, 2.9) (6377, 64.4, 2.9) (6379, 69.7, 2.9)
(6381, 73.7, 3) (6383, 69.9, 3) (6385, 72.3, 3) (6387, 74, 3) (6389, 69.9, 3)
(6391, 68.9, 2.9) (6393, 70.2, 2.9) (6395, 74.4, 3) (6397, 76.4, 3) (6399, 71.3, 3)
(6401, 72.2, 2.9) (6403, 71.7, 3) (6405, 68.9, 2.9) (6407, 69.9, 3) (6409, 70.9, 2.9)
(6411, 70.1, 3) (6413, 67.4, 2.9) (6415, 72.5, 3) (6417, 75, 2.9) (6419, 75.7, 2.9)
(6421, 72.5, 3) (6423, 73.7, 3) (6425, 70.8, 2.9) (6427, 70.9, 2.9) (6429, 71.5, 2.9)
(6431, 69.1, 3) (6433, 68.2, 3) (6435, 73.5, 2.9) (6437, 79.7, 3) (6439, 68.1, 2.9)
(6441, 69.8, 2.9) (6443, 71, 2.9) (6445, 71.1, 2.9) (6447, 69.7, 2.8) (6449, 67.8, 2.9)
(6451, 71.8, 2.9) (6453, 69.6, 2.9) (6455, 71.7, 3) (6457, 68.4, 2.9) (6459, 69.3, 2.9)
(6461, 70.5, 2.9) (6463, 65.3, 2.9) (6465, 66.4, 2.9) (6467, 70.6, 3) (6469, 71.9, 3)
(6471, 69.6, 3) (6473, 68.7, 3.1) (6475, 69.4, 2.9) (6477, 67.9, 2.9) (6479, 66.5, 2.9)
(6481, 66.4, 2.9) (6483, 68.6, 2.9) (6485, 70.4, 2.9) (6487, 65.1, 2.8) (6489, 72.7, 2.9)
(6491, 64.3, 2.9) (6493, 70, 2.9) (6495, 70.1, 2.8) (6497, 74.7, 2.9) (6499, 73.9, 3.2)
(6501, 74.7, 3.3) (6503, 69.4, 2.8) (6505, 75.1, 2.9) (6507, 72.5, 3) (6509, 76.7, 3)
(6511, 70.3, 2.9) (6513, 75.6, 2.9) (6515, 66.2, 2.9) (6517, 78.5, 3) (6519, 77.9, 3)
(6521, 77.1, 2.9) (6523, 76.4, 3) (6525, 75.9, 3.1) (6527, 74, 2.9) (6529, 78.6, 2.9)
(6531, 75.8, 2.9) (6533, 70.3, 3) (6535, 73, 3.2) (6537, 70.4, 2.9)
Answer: 1.08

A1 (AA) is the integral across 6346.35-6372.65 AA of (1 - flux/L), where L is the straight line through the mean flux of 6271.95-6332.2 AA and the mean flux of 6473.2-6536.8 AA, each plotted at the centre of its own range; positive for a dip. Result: 2.0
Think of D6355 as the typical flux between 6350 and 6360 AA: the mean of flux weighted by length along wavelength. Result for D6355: 64.5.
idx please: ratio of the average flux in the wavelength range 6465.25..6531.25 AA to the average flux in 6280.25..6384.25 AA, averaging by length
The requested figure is 1.0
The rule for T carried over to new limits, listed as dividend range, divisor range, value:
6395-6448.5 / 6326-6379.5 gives 1.10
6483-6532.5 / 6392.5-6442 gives 1.05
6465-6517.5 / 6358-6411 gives 1.03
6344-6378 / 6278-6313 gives 0.93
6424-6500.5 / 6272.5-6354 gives 1.06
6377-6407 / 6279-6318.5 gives 1.03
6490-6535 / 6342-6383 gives 1.18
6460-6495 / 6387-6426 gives 0.98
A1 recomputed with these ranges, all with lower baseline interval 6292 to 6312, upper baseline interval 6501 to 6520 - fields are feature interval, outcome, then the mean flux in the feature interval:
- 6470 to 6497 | 1.7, 68.7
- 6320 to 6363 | 3.5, 66.1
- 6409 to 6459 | 1.2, 71.2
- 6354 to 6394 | 1.0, 70.4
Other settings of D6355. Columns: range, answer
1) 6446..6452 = 69.8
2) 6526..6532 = 76.1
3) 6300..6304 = 72.7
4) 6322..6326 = 74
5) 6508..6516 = 72.2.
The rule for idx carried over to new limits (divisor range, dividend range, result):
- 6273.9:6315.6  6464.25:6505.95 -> 0.97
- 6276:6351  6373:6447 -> 1.03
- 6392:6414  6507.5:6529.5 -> 1.05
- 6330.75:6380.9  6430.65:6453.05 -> 1.08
